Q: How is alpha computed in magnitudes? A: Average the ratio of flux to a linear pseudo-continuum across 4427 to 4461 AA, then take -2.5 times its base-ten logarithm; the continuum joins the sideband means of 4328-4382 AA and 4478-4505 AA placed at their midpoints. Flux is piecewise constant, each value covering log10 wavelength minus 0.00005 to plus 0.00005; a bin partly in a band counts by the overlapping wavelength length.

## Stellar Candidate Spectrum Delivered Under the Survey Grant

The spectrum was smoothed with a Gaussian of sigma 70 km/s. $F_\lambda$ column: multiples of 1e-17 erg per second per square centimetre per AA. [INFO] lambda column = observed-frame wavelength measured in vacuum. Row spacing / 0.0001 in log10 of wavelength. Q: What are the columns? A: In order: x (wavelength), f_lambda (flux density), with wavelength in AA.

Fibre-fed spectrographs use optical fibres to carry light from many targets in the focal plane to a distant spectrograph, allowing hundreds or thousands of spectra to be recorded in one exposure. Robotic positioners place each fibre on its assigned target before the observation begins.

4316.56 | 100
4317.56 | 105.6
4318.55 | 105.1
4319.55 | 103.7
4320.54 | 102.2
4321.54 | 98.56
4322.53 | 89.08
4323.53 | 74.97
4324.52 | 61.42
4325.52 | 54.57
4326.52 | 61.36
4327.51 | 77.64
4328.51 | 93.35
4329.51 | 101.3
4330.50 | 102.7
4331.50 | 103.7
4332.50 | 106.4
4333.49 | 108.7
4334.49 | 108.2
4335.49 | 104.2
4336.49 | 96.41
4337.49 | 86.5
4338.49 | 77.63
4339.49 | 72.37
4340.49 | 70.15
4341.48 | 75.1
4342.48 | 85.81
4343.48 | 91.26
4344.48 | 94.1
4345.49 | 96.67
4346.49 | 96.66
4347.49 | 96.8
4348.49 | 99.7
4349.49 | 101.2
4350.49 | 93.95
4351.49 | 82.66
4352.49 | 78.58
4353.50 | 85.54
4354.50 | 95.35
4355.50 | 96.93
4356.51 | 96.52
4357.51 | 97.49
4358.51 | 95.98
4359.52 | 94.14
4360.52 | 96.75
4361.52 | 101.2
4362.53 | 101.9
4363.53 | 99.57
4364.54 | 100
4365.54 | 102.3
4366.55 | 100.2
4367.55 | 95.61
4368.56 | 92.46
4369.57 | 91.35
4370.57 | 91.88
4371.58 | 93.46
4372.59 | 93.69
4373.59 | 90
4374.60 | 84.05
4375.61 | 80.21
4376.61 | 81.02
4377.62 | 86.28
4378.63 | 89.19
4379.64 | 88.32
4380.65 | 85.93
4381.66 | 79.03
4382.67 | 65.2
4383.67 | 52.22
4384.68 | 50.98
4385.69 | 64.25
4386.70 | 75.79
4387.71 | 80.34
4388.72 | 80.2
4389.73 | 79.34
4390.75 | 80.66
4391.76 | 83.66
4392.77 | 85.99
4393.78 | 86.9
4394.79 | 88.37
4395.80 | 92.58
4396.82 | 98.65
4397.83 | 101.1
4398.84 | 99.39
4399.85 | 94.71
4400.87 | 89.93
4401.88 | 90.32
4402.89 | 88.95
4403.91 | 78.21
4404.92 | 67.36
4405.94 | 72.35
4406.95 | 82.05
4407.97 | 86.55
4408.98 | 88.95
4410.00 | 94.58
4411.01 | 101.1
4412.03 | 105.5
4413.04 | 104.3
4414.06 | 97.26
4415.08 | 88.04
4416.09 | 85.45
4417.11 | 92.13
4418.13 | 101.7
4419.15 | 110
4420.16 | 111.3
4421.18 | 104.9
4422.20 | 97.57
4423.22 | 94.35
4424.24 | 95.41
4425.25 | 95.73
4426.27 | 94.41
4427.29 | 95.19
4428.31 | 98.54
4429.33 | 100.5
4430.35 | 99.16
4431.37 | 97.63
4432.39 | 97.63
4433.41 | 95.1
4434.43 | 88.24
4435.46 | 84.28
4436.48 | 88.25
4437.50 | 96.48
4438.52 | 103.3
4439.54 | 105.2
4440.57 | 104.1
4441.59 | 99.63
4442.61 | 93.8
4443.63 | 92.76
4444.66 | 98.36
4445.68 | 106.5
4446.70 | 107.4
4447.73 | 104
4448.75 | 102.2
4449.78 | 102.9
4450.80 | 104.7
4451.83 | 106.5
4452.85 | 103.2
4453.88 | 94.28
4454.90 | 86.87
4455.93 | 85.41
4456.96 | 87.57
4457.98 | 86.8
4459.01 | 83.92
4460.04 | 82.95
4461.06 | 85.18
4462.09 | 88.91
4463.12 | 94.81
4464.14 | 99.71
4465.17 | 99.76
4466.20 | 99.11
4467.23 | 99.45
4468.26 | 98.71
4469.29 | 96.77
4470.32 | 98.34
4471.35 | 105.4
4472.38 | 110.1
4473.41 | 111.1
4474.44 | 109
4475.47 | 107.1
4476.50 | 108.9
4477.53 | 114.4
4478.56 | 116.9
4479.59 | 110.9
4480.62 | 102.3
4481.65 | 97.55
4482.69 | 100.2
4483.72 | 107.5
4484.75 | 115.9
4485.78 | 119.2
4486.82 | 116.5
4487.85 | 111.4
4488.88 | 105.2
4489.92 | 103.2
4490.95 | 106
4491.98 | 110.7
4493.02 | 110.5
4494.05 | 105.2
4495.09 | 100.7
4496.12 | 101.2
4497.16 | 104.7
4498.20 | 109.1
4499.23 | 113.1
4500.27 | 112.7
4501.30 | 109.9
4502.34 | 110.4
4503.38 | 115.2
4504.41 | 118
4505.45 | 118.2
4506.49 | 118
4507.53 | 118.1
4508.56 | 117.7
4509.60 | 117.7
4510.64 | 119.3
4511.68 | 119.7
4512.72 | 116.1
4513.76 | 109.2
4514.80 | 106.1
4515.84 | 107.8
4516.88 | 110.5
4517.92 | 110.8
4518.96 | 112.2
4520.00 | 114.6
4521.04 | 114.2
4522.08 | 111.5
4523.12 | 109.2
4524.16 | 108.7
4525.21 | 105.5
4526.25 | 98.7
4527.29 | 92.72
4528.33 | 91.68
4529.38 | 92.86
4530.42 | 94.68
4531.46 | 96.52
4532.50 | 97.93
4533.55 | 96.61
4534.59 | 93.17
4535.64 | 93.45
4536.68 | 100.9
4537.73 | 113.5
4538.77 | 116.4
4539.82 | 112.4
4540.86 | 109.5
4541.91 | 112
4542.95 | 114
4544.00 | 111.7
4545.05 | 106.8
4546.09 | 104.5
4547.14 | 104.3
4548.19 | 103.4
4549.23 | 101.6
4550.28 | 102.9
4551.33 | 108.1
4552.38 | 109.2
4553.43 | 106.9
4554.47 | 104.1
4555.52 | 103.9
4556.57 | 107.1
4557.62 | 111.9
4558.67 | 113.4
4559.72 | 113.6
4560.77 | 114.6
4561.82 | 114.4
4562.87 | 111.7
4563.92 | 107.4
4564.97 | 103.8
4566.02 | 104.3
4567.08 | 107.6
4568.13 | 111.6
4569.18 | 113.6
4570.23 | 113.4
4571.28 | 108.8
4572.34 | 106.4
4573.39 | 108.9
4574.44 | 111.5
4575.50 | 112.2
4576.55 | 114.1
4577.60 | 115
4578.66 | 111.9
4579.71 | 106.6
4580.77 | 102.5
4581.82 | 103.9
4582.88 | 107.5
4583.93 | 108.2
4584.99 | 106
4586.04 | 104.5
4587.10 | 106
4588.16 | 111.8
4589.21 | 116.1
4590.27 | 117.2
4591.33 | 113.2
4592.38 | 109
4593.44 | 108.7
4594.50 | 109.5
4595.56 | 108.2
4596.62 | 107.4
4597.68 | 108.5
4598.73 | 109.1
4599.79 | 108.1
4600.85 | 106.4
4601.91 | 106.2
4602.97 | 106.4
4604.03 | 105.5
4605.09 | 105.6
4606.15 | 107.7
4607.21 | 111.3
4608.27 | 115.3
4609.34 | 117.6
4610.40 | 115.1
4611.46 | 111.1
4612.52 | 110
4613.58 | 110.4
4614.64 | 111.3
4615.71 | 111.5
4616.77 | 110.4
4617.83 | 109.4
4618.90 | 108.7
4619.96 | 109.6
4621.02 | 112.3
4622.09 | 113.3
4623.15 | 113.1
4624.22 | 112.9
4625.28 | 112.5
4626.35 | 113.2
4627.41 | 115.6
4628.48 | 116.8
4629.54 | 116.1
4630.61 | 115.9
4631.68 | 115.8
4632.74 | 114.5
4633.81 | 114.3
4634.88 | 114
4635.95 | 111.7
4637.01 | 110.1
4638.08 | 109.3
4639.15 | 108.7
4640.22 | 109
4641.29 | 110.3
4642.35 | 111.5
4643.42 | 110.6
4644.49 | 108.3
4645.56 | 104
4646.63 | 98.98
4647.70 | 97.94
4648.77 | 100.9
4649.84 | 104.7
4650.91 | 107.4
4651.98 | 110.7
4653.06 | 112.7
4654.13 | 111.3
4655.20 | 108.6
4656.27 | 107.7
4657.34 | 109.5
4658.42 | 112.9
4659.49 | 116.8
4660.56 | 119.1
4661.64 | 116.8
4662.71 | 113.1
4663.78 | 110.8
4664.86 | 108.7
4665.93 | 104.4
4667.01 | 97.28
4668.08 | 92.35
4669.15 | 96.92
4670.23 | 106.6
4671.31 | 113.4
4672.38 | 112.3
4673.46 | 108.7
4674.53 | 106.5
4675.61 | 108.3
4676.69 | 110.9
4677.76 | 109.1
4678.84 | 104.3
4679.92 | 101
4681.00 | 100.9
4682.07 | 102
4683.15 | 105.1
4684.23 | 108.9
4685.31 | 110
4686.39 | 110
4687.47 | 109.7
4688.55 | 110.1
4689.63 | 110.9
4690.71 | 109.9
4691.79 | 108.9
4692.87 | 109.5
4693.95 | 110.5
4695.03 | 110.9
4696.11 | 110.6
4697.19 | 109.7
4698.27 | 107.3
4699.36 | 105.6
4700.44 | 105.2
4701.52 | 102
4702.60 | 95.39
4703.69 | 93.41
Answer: 0.077 mag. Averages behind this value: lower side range 92.8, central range 96.3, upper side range 109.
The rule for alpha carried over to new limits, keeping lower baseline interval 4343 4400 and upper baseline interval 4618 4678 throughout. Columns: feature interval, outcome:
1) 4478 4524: -0.127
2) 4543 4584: -0.053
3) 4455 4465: 0.082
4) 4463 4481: -0.089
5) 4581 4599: -0.037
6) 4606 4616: -0.052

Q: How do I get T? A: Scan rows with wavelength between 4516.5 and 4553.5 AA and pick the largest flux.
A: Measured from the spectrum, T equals 116.4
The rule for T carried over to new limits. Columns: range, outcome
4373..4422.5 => 111.3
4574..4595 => 117.2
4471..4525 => 119.7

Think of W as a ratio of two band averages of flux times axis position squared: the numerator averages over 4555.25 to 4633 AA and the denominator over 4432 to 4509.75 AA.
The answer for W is 1.13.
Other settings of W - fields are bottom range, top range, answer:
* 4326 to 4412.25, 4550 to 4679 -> 1.37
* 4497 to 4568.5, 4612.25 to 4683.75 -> 1.06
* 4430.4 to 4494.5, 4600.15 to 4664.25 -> 1.18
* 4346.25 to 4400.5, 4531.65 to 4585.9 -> 1.32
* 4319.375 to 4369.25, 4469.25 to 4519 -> 1.28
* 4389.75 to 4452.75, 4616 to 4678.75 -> 1.27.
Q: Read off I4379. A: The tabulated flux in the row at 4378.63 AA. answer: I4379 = 89.19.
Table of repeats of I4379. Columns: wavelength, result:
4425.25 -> 95.73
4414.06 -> 97.26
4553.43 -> 106.9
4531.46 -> 96.52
